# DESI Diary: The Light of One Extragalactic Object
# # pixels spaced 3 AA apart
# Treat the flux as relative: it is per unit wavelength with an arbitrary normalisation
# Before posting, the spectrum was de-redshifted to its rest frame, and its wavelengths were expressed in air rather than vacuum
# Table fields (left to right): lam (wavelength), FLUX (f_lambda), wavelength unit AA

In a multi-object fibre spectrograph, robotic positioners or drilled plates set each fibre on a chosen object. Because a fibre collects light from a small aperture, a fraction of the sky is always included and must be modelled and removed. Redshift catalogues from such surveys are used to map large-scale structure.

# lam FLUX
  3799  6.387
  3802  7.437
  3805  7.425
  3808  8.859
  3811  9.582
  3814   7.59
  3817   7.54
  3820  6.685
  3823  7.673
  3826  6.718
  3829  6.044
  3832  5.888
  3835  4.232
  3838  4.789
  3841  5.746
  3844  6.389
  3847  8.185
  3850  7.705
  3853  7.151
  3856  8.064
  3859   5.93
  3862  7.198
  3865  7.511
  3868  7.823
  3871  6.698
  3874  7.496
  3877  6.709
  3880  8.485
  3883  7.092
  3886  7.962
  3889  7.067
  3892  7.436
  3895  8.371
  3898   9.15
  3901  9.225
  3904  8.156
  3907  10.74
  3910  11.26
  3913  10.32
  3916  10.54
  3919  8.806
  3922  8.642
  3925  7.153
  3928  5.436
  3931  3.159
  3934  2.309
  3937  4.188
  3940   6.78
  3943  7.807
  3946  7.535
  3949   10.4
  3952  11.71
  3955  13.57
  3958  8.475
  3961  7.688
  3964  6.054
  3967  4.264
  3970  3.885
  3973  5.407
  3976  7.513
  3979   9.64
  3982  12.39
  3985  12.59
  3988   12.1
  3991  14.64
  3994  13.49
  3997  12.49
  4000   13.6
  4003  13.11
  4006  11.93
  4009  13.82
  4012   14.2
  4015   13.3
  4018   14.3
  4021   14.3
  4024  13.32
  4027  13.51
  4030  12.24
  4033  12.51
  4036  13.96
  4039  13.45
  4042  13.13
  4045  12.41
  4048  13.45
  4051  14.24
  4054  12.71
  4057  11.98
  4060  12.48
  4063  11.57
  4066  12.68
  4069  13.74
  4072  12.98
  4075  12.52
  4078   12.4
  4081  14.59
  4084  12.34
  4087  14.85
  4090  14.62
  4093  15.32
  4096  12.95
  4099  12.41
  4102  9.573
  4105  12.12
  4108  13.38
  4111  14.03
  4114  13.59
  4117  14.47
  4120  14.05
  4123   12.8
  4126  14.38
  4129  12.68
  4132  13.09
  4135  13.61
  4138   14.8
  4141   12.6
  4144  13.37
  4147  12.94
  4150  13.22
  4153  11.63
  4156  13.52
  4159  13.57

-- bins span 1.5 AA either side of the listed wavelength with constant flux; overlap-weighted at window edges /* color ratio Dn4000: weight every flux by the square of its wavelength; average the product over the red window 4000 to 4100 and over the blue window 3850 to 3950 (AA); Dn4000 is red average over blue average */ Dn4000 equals 1.9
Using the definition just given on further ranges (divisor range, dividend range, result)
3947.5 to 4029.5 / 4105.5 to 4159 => 1.28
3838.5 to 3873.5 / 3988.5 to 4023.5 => 2.06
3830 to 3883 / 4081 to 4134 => 2.22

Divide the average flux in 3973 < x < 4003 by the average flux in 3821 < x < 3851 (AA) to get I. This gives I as 1.9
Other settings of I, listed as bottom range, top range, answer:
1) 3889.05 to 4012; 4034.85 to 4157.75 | 1.44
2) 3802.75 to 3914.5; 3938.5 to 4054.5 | 1.49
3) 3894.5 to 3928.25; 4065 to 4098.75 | 1.48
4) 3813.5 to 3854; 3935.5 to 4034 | 1.63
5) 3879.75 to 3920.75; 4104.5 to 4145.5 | 1.52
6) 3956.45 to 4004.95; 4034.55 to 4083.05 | 1.32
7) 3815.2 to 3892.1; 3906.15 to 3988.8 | 1.18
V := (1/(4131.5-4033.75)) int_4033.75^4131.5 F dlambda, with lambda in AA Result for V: 13.2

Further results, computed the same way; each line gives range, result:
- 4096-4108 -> 11.8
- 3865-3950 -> 7.72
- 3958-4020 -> 10.8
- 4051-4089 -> 13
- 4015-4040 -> 13.4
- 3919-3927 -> 7.91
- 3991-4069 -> 13.2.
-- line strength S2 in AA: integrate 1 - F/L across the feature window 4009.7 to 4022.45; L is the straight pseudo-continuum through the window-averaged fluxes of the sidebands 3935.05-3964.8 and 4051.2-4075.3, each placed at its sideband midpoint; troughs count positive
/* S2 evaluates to -3.7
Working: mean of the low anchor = 8.38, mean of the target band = 14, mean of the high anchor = 12.7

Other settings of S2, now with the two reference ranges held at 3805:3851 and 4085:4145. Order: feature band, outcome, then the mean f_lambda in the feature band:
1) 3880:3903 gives 0.8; 8.07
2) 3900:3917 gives -2.5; 10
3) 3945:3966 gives 1.1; 9.27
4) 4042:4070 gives -1.7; 12.8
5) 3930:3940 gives 6.0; 3.76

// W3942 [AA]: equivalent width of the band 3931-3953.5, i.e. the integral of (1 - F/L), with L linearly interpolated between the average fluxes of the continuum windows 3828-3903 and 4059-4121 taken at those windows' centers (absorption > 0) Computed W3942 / 5.6 AA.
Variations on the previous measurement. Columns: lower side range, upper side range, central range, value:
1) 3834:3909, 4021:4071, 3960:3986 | 7.6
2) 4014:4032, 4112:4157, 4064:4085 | 0.7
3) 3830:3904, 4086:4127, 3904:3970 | 8.0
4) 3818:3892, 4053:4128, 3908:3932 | 0.7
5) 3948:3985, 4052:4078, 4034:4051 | -2.4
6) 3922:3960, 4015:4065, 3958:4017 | -1.9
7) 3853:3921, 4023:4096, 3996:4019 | -3.2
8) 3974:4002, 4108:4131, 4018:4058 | -2.0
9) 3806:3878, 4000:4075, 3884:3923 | -0.3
